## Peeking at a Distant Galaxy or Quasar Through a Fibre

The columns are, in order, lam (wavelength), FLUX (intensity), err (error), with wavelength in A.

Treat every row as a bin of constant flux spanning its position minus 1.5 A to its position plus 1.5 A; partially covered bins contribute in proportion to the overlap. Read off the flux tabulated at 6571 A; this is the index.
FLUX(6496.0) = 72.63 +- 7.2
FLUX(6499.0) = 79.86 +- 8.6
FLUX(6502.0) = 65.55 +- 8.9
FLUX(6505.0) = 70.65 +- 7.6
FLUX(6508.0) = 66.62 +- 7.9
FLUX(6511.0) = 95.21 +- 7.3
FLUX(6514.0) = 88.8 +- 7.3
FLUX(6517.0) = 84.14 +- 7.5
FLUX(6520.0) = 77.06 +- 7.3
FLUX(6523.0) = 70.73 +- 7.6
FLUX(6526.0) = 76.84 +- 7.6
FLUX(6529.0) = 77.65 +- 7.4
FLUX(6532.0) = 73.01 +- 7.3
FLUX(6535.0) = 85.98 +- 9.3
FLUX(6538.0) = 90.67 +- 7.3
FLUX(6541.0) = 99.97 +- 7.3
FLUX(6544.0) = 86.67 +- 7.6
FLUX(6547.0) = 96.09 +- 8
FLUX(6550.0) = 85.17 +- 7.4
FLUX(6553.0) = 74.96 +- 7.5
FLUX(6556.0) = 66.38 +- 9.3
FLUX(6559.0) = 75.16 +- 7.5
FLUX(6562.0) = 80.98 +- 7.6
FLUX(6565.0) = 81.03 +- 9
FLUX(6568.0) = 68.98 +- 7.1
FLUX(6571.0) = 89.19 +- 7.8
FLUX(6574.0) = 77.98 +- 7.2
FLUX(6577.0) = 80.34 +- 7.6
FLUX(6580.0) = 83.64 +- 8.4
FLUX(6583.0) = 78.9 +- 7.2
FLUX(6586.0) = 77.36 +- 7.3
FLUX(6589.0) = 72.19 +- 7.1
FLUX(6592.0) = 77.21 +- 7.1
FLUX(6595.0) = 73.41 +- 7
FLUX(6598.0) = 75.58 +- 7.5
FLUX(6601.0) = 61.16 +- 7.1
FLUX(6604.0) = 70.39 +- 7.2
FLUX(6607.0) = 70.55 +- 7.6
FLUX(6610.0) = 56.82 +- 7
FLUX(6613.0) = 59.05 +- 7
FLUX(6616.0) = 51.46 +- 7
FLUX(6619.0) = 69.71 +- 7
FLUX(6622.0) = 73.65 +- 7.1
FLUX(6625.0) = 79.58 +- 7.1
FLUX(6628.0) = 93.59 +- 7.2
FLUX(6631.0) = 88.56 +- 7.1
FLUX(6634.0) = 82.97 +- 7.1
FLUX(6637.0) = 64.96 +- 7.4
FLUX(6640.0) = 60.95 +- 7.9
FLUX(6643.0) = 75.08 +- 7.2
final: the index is 89.19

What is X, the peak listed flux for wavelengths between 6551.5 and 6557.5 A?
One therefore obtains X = 74.96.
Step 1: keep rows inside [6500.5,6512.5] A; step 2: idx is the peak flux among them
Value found 95.21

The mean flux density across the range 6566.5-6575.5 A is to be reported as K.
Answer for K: 78.7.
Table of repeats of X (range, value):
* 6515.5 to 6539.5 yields 90.67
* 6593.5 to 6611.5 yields 75.58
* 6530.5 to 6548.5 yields 99.97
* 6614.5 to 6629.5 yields 93.59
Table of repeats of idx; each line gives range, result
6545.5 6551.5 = 96.09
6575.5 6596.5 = 83.64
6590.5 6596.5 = 77.21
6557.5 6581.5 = 89.19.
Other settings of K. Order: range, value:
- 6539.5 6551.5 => 92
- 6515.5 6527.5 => 77.2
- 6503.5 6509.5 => 68.6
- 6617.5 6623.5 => 71.7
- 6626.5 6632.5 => 91.1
